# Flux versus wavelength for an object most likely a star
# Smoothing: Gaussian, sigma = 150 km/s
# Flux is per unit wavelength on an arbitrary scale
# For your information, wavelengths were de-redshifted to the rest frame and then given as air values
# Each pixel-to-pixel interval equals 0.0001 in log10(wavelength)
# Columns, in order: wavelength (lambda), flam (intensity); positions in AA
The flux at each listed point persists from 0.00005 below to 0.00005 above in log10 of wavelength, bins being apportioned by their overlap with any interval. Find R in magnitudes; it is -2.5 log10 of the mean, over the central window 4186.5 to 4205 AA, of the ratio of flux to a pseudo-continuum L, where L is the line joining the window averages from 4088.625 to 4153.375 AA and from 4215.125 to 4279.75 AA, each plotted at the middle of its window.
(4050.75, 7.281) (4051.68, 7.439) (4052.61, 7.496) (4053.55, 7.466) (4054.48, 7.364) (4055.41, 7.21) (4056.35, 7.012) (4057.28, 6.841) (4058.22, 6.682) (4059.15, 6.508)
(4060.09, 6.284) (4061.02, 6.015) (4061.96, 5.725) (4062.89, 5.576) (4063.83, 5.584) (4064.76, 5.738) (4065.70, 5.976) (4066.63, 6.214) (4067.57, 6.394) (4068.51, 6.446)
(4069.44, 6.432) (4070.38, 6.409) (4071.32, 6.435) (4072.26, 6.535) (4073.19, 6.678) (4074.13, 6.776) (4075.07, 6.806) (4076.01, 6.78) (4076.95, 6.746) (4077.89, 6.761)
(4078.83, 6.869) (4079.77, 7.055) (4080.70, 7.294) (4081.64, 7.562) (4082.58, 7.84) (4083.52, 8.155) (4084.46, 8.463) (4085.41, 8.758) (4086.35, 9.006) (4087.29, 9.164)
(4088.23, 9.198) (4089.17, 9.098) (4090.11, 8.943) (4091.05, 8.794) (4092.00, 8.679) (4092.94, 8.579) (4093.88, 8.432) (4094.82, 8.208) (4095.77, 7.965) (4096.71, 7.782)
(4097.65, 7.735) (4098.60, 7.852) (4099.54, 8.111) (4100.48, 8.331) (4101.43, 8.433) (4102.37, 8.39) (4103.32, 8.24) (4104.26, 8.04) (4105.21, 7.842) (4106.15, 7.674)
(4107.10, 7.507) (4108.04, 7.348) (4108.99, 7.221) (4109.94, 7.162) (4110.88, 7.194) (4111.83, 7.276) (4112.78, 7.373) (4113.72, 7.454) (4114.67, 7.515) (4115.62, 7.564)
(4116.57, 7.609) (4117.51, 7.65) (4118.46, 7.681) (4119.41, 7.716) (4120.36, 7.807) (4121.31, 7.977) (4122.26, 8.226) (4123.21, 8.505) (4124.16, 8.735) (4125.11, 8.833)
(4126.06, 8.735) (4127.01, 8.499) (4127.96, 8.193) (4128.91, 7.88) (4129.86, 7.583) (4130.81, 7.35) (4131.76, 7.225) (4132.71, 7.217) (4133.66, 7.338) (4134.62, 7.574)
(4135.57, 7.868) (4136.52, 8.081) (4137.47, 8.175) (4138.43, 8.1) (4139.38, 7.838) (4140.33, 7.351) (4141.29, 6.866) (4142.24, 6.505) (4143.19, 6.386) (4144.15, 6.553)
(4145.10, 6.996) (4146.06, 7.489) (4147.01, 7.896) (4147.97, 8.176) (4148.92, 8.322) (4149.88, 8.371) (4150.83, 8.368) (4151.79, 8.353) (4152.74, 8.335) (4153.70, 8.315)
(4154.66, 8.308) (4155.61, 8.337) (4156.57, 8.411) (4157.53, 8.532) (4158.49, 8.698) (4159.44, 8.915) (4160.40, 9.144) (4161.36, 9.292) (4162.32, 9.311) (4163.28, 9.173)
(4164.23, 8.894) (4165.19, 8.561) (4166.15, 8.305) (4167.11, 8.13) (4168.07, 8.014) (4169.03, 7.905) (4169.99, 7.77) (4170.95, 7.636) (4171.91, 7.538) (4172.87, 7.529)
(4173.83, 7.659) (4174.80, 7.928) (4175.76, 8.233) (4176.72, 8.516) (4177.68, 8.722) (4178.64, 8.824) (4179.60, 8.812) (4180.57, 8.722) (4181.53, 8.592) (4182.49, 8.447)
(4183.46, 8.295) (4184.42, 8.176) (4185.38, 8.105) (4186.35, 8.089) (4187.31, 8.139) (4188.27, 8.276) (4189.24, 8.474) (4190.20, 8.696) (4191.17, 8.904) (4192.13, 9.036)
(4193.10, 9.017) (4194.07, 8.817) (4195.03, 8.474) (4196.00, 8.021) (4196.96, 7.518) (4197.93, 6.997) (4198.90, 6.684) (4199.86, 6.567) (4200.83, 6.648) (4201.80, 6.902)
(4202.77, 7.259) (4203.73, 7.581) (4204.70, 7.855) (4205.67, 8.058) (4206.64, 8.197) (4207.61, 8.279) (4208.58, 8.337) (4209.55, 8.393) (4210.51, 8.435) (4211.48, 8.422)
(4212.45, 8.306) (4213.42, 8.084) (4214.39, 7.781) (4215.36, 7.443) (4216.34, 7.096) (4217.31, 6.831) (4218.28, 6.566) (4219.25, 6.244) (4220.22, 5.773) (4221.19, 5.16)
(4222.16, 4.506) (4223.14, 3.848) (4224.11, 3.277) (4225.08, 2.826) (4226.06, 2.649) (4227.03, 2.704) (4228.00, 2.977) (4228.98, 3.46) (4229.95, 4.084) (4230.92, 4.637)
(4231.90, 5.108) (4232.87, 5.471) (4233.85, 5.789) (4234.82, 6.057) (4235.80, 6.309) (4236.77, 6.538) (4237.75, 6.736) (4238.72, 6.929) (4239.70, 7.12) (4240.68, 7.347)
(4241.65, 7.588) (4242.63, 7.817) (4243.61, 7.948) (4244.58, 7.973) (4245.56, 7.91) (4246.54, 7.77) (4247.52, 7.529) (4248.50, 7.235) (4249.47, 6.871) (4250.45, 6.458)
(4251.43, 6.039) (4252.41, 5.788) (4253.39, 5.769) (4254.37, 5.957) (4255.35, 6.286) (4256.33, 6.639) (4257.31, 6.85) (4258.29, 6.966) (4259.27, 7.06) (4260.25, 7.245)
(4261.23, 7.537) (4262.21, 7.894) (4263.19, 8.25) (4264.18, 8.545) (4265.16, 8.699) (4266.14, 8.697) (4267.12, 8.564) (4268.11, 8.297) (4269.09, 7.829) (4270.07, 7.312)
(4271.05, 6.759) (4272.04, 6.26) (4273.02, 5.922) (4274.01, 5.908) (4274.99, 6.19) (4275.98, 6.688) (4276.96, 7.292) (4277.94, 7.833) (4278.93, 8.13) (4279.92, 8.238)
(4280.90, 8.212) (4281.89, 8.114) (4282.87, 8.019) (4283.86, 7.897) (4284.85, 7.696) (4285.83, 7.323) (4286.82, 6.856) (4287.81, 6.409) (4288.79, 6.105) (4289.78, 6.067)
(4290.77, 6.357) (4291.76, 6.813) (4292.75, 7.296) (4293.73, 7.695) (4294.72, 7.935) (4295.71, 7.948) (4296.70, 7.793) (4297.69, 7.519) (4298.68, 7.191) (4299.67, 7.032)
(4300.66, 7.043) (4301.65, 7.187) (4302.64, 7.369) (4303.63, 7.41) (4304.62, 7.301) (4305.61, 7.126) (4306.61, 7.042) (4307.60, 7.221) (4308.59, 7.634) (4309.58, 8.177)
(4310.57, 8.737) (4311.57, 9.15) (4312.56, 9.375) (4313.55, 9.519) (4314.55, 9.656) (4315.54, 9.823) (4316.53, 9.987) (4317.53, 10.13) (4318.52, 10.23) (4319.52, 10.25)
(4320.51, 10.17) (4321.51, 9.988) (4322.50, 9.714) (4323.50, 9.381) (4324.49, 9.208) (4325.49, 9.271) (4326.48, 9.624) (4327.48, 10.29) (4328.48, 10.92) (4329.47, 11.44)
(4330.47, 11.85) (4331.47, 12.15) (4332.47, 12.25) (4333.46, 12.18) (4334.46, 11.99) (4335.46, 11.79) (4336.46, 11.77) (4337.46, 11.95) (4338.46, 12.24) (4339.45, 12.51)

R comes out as -0.12 mag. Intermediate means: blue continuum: 7.87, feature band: 7.89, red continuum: 6.46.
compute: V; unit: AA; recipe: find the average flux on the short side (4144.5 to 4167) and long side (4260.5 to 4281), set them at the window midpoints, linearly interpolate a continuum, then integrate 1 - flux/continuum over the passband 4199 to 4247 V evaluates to 9.0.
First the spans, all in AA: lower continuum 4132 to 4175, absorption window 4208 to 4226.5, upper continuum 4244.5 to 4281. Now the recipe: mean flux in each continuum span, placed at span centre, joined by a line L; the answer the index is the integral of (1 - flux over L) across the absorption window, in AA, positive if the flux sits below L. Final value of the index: 3.0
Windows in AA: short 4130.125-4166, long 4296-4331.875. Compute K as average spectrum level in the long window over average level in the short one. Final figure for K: 1.1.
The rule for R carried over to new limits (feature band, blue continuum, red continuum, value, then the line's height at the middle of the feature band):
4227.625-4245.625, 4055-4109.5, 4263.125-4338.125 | 0.31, 8.21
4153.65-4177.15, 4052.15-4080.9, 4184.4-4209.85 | -0.10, 7.63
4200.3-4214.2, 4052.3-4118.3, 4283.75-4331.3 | 0.01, 7.98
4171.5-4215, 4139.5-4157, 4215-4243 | -0.25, 6.47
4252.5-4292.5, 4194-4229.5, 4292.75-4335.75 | 0.12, 8.1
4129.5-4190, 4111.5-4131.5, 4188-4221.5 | -0.04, 7.81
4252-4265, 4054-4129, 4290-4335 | 0.22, 8.62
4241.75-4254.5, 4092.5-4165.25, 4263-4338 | 0.19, 8.36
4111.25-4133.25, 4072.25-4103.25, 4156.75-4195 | 0.04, 8.15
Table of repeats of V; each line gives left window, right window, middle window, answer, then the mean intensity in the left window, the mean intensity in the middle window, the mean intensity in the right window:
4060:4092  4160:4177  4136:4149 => 0.9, 7.17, 7.46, 8.3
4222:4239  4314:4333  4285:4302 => 2.8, 4.64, 7.11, 10.3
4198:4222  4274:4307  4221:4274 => 6.8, 7.33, 6.37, 7.29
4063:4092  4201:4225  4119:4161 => -4.8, 7.3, 7.96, 6.95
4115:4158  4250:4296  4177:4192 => -1.7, 7.86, 8.5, 7.2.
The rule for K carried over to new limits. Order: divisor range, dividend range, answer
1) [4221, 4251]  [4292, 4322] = 1.45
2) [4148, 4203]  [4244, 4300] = 0.88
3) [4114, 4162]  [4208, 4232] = 0.72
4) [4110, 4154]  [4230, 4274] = 0.90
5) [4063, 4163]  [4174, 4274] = 0.92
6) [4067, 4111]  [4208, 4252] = 0.81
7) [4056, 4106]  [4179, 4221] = 1.06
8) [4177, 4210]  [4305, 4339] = 1.24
